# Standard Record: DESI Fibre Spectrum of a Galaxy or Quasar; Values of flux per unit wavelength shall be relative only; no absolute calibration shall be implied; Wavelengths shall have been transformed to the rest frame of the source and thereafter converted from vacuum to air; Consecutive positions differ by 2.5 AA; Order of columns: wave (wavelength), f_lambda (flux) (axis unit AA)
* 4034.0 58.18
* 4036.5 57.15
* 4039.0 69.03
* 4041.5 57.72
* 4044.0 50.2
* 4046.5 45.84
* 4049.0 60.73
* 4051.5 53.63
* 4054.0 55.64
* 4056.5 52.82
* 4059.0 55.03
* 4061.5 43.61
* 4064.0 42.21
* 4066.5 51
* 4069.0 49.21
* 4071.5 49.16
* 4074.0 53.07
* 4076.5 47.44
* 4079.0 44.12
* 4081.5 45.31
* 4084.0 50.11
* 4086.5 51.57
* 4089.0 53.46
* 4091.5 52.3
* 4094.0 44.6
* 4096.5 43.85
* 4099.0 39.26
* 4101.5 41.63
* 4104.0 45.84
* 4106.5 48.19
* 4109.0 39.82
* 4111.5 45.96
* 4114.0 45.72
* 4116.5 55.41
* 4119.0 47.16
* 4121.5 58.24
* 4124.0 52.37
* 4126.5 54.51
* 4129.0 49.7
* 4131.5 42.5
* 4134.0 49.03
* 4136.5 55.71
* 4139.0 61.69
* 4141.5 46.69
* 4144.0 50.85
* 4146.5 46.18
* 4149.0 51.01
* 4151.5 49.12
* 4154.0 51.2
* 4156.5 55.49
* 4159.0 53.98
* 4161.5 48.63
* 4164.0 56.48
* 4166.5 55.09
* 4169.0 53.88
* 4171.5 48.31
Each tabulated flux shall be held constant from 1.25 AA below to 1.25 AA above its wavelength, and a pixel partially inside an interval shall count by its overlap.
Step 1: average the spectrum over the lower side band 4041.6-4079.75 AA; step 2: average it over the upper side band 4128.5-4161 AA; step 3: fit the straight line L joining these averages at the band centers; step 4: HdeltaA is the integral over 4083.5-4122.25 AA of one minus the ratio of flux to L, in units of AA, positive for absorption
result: 2.5 AA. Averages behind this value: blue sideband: 50.6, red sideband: 51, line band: 47.5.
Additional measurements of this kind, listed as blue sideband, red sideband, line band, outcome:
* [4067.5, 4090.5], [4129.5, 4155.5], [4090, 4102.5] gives 1.3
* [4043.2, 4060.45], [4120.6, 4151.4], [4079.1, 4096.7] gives 1.3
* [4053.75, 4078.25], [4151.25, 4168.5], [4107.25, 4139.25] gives 0.9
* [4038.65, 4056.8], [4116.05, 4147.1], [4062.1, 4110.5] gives 6.0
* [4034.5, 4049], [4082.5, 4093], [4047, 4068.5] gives 1.3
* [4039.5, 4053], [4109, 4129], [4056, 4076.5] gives 1.6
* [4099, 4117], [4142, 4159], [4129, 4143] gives -0.6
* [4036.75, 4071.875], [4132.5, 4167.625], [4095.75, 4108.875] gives 2.3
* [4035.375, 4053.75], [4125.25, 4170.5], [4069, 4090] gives 2.1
